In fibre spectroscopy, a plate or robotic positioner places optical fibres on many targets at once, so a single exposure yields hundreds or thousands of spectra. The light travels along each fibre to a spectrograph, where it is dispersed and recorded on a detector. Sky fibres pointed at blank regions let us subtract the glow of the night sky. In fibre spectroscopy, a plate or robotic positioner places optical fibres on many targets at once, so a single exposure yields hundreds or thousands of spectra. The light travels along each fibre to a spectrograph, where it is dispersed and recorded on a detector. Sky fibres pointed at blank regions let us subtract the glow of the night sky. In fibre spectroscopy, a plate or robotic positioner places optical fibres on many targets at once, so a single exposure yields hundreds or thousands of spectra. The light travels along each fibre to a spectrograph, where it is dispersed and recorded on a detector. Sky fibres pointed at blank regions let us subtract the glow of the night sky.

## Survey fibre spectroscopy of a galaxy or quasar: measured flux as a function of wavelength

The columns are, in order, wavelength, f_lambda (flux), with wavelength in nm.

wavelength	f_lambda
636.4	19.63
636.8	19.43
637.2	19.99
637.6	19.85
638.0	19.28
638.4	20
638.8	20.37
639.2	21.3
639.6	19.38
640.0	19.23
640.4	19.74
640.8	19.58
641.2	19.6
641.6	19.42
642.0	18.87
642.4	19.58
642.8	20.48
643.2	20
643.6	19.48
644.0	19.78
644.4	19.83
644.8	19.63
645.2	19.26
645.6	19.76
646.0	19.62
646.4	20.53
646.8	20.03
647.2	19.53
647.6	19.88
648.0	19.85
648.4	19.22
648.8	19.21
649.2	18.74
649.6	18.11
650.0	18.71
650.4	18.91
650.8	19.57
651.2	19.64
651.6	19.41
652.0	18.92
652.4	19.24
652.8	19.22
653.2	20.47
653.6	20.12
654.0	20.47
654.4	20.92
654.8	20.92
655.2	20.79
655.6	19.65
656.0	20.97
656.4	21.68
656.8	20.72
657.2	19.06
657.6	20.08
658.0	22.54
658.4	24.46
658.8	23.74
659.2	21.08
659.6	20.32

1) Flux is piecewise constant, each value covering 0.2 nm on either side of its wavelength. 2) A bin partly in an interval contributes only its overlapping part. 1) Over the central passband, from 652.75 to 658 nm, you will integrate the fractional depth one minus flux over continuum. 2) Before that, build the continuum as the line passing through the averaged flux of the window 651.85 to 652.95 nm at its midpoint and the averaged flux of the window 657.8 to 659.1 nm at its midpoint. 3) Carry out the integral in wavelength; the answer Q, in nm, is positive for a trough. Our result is 0.17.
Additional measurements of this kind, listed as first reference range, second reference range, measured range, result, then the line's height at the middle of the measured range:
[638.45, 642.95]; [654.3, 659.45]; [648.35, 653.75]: 0.39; 20.7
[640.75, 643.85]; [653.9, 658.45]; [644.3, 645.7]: 0.02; 19.9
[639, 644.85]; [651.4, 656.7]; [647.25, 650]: 0.12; 20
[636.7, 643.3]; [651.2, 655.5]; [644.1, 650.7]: 0.16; 19.9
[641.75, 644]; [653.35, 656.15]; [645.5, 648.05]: 0.01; 20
